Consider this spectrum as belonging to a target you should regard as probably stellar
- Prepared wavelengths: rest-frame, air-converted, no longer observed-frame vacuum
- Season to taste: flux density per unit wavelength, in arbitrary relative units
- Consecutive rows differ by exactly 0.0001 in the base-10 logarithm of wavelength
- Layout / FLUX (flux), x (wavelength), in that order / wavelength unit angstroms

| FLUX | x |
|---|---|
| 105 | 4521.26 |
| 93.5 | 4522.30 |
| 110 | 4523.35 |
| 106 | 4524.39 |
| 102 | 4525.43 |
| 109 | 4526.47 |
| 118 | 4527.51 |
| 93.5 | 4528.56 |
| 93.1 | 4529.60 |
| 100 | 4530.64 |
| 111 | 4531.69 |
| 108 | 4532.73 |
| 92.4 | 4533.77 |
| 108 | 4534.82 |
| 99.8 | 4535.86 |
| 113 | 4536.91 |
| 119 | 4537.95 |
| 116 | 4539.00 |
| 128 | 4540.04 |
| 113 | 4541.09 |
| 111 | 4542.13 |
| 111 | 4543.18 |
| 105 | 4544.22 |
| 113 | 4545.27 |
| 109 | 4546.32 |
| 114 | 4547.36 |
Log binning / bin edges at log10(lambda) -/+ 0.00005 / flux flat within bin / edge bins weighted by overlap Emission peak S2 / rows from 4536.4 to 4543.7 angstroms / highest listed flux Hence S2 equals 128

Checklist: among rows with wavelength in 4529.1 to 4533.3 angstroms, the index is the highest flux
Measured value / 111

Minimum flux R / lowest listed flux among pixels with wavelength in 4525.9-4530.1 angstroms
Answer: 93.1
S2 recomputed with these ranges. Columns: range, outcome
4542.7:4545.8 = 113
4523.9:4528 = 118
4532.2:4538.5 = 119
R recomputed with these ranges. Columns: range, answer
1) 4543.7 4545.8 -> 105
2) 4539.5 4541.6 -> 113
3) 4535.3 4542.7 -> 99.8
